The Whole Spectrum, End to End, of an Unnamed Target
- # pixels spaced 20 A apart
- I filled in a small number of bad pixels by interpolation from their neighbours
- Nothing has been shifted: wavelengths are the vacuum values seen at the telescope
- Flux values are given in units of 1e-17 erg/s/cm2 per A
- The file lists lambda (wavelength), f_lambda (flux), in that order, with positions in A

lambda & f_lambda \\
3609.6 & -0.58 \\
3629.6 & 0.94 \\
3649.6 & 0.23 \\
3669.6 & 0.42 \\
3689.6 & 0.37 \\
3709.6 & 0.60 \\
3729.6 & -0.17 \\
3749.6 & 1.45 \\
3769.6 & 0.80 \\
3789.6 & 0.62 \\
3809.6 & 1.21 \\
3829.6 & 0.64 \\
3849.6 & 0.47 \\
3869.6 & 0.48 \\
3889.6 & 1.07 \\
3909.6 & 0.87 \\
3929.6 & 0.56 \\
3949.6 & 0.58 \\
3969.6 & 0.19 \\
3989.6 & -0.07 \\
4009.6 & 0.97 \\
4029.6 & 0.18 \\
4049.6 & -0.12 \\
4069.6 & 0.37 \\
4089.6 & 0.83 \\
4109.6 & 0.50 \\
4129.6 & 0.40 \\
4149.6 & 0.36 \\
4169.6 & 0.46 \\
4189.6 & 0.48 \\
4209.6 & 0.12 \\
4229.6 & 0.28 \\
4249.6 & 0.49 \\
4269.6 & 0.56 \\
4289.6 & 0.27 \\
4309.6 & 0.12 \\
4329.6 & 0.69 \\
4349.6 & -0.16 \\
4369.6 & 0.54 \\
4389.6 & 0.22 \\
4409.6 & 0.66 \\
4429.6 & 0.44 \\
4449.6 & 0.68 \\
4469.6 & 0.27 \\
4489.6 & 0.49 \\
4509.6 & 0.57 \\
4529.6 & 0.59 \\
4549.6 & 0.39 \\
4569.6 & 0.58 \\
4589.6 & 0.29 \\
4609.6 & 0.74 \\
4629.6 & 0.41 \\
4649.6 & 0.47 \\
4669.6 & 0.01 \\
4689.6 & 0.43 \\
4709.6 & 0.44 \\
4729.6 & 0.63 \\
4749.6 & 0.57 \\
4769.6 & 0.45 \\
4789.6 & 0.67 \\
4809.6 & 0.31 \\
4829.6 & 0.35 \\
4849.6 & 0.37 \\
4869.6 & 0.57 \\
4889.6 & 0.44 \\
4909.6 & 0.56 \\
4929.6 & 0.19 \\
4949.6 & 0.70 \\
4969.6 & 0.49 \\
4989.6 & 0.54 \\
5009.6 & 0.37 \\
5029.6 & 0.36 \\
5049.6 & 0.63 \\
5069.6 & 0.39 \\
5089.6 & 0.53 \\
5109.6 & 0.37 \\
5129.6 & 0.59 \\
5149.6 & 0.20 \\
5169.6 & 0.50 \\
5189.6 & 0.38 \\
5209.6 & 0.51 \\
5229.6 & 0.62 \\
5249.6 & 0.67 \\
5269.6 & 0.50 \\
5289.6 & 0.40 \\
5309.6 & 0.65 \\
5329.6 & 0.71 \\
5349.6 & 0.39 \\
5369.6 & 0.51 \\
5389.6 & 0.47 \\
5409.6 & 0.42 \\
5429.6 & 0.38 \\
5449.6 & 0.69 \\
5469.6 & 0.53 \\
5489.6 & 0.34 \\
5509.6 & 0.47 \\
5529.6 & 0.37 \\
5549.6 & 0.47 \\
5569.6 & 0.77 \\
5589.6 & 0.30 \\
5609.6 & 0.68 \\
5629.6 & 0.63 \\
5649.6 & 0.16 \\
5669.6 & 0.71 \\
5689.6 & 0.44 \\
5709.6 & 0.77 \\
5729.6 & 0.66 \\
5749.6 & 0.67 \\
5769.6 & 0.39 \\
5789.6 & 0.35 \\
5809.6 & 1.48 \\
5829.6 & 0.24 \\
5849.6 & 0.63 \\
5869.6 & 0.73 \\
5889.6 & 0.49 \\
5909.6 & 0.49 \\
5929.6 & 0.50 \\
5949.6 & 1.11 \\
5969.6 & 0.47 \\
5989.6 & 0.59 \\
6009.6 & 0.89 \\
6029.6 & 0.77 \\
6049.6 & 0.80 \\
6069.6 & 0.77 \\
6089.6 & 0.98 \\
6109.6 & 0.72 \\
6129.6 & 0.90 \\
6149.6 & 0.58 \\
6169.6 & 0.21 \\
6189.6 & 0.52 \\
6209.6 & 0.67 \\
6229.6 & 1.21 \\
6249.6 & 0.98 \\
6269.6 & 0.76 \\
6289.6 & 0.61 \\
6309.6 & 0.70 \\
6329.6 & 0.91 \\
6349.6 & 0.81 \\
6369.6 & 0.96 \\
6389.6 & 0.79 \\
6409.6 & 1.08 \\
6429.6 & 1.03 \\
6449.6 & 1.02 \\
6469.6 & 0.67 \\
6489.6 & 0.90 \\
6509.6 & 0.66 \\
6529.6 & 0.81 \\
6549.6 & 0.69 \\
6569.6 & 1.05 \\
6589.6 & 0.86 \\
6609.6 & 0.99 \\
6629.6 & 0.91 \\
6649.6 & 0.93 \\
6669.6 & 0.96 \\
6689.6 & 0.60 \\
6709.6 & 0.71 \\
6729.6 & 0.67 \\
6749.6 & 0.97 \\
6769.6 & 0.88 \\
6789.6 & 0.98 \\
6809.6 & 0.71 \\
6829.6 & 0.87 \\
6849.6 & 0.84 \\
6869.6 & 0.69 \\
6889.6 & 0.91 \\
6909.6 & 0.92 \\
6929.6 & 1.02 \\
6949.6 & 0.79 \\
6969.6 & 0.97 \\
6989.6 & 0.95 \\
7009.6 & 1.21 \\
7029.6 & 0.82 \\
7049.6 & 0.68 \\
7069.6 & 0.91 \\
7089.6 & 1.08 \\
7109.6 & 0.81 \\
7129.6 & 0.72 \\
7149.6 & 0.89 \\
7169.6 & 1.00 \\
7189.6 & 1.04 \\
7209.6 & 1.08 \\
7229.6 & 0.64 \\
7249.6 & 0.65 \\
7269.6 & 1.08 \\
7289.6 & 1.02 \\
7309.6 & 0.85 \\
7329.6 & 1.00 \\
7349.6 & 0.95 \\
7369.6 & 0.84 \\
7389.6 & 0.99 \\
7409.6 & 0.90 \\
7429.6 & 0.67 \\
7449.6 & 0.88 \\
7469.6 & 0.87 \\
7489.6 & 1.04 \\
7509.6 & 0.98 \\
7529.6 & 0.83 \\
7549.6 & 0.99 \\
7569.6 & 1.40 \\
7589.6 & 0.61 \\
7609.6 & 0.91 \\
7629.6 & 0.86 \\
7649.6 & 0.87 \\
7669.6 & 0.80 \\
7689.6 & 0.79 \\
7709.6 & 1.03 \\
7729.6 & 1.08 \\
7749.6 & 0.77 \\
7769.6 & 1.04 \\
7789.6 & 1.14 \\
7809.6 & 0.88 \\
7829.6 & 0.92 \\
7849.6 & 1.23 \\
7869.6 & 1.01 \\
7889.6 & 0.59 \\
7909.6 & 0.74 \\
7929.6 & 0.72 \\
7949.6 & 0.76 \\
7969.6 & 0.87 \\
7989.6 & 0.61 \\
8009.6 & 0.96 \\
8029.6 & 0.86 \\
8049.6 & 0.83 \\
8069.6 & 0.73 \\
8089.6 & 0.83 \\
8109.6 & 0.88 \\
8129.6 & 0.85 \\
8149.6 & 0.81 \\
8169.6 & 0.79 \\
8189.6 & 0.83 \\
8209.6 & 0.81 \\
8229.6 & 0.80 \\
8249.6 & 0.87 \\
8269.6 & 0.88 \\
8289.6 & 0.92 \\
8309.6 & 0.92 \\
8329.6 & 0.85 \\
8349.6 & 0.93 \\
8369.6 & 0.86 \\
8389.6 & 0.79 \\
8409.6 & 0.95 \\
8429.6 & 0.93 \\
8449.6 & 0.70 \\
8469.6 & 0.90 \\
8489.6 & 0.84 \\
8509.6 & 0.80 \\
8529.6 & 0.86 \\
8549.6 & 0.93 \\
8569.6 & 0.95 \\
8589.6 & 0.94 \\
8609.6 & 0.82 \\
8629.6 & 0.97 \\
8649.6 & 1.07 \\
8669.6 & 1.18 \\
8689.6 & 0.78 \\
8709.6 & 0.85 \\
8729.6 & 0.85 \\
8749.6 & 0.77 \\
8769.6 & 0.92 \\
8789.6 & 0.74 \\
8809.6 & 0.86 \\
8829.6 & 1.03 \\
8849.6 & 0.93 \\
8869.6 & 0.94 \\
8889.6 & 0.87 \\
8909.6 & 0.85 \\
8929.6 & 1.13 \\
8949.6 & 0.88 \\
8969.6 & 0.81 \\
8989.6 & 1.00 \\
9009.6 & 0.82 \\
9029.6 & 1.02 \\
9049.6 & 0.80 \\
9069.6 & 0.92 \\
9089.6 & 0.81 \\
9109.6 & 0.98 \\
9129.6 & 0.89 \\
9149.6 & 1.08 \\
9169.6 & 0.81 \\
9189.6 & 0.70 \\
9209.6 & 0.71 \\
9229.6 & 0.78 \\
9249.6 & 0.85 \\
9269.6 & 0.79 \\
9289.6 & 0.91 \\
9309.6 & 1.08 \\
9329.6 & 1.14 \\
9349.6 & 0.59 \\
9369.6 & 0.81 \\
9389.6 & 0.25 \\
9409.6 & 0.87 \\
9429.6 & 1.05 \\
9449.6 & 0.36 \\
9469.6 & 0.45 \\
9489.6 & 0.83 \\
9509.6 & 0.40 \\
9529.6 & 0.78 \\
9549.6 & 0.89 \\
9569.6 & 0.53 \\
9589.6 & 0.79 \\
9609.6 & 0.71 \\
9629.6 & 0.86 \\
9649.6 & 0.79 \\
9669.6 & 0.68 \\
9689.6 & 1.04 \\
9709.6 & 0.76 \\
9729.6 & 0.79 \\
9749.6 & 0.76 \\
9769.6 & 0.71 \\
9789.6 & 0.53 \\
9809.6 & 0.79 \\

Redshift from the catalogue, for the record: 0.557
